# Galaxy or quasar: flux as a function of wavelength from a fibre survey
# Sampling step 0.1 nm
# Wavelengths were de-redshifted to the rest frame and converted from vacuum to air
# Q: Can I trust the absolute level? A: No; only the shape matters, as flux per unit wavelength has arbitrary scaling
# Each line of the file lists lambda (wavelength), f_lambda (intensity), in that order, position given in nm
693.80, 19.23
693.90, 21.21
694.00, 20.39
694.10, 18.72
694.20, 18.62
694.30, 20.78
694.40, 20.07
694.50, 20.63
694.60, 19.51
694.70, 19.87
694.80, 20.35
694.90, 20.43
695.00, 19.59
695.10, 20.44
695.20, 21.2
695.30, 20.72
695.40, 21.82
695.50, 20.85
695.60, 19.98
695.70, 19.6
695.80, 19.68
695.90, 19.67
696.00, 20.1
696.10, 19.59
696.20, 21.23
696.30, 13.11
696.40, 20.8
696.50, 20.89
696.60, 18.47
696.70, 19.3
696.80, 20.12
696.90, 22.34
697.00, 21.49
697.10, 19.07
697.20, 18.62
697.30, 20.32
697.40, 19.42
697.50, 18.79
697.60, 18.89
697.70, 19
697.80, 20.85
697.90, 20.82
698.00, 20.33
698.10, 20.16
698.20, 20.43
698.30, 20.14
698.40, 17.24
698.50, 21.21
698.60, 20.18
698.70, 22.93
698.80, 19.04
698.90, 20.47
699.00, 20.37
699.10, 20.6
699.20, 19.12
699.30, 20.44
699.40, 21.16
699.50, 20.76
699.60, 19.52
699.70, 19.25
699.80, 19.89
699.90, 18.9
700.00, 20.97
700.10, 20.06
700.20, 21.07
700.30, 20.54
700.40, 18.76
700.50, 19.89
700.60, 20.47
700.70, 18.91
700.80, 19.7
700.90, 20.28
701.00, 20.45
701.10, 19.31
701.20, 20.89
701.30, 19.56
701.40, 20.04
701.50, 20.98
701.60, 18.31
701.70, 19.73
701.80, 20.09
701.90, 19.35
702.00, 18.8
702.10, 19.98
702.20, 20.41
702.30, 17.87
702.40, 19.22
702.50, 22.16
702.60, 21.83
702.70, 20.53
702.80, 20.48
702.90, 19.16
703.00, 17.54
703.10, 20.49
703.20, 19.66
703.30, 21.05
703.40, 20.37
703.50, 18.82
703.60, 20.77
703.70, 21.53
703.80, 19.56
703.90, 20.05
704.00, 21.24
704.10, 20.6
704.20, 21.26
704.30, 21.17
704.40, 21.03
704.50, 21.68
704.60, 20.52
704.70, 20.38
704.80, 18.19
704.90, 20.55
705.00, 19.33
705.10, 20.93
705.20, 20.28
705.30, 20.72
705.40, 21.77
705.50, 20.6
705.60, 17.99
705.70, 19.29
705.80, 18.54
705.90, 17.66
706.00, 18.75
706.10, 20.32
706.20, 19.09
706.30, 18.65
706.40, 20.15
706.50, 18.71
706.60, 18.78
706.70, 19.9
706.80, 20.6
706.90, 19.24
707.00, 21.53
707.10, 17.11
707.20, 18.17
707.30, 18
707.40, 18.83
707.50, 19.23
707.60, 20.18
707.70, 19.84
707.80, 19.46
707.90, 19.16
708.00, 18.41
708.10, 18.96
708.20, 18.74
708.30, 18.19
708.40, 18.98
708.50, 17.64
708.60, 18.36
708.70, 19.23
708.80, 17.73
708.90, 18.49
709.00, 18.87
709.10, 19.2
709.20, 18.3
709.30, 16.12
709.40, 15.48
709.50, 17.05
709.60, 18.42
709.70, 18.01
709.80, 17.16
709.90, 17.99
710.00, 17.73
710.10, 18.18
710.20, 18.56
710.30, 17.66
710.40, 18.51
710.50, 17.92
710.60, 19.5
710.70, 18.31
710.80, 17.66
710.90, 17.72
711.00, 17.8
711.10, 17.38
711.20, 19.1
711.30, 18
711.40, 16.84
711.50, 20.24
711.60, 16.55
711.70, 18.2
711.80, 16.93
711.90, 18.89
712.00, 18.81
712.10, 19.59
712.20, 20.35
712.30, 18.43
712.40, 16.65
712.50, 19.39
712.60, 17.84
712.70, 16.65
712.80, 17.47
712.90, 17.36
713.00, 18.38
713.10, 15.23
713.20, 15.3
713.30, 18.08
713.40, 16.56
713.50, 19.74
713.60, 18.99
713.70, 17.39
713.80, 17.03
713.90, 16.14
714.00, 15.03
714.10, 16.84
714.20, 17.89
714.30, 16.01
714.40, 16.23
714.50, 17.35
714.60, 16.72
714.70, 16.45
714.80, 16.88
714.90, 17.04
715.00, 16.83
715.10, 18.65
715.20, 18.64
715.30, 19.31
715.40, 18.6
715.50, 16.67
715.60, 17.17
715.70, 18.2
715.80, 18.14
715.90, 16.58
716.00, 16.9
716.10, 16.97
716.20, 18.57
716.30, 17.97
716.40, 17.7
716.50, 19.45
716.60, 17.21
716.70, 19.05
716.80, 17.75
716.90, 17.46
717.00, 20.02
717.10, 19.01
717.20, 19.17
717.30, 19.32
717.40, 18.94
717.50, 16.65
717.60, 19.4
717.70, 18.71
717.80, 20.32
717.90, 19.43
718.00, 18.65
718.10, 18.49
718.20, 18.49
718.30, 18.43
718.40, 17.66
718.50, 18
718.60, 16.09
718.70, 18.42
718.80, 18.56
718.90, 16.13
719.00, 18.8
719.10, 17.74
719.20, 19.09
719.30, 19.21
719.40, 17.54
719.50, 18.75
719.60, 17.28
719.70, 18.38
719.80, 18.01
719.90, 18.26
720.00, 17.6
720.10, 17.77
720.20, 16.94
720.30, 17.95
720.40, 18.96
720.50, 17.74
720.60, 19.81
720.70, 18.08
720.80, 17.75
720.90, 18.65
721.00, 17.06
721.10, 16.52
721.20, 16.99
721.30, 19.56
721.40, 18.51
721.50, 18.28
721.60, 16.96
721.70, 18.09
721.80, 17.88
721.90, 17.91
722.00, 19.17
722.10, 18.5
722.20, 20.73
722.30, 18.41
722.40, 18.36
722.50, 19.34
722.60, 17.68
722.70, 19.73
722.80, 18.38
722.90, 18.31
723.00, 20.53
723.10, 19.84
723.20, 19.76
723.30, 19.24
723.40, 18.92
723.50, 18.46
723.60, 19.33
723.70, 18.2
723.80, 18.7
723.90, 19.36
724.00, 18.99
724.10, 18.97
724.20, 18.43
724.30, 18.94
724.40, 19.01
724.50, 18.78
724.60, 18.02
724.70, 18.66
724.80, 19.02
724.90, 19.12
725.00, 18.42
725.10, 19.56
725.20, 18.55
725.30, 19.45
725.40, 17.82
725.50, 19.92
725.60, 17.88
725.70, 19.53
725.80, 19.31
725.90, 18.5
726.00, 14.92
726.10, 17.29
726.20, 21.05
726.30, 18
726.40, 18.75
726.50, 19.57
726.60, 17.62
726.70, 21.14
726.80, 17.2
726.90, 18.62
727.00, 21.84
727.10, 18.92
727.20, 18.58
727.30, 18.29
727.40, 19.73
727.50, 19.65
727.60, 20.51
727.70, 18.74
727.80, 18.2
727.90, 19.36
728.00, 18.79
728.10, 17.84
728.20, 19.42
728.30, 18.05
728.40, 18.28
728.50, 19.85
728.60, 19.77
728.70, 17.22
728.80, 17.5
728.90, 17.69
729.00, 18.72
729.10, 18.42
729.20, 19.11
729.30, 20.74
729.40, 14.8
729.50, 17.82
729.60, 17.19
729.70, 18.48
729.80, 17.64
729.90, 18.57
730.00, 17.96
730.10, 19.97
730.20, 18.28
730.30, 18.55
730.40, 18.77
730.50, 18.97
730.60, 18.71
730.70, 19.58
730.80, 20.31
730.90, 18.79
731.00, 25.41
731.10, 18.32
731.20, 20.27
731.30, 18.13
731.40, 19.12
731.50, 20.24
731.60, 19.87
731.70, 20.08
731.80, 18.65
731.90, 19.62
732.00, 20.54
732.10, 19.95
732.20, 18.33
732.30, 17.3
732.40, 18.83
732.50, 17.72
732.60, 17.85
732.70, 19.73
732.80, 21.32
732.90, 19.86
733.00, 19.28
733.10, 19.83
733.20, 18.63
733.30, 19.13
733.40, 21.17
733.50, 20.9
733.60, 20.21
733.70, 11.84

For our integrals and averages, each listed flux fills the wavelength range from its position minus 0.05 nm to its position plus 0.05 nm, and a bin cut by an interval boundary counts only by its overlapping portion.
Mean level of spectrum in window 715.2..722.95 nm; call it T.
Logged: 18.2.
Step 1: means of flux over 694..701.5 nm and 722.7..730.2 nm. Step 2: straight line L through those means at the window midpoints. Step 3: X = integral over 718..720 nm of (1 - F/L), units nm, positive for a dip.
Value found 0.105 nm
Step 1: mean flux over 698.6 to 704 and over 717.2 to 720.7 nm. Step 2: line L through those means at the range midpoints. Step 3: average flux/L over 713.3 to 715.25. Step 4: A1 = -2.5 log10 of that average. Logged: 0.09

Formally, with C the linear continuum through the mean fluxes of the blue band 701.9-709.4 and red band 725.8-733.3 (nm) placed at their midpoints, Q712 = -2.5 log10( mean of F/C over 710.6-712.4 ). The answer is 0.06 mag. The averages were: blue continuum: 19.5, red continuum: 18.9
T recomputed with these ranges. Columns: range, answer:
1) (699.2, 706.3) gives 20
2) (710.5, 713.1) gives 18.1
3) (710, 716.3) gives 17.7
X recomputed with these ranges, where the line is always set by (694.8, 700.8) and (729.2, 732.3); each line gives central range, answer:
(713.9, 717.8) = 0.343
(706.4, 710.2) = 0.222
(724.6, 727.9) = 0.058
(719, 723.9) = 0.228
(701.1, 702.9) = -0.008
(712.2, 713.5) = 0.139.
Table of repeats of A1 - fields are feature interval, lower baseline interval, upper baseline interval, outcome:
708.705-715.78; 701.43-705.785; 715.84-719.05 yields 0.073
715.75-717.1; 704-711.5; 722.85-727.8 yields 0.054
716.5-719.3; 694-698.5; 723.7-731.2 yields 0.041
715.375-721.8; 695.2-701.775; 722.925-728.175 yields 0.062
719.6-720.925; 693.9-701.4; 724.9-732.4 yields 0.064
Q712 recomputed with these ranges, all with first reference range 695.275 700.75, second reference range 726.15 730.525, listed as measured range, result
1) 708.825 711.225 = 0.09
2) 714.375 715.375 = 0.11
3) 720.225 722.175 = 0.05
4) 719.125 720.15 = 0.05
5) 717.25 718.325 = 0.02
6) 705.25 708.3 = 0.02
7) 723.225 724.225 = 0.00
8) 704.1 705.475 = -0.05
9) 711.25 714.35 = 0.10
